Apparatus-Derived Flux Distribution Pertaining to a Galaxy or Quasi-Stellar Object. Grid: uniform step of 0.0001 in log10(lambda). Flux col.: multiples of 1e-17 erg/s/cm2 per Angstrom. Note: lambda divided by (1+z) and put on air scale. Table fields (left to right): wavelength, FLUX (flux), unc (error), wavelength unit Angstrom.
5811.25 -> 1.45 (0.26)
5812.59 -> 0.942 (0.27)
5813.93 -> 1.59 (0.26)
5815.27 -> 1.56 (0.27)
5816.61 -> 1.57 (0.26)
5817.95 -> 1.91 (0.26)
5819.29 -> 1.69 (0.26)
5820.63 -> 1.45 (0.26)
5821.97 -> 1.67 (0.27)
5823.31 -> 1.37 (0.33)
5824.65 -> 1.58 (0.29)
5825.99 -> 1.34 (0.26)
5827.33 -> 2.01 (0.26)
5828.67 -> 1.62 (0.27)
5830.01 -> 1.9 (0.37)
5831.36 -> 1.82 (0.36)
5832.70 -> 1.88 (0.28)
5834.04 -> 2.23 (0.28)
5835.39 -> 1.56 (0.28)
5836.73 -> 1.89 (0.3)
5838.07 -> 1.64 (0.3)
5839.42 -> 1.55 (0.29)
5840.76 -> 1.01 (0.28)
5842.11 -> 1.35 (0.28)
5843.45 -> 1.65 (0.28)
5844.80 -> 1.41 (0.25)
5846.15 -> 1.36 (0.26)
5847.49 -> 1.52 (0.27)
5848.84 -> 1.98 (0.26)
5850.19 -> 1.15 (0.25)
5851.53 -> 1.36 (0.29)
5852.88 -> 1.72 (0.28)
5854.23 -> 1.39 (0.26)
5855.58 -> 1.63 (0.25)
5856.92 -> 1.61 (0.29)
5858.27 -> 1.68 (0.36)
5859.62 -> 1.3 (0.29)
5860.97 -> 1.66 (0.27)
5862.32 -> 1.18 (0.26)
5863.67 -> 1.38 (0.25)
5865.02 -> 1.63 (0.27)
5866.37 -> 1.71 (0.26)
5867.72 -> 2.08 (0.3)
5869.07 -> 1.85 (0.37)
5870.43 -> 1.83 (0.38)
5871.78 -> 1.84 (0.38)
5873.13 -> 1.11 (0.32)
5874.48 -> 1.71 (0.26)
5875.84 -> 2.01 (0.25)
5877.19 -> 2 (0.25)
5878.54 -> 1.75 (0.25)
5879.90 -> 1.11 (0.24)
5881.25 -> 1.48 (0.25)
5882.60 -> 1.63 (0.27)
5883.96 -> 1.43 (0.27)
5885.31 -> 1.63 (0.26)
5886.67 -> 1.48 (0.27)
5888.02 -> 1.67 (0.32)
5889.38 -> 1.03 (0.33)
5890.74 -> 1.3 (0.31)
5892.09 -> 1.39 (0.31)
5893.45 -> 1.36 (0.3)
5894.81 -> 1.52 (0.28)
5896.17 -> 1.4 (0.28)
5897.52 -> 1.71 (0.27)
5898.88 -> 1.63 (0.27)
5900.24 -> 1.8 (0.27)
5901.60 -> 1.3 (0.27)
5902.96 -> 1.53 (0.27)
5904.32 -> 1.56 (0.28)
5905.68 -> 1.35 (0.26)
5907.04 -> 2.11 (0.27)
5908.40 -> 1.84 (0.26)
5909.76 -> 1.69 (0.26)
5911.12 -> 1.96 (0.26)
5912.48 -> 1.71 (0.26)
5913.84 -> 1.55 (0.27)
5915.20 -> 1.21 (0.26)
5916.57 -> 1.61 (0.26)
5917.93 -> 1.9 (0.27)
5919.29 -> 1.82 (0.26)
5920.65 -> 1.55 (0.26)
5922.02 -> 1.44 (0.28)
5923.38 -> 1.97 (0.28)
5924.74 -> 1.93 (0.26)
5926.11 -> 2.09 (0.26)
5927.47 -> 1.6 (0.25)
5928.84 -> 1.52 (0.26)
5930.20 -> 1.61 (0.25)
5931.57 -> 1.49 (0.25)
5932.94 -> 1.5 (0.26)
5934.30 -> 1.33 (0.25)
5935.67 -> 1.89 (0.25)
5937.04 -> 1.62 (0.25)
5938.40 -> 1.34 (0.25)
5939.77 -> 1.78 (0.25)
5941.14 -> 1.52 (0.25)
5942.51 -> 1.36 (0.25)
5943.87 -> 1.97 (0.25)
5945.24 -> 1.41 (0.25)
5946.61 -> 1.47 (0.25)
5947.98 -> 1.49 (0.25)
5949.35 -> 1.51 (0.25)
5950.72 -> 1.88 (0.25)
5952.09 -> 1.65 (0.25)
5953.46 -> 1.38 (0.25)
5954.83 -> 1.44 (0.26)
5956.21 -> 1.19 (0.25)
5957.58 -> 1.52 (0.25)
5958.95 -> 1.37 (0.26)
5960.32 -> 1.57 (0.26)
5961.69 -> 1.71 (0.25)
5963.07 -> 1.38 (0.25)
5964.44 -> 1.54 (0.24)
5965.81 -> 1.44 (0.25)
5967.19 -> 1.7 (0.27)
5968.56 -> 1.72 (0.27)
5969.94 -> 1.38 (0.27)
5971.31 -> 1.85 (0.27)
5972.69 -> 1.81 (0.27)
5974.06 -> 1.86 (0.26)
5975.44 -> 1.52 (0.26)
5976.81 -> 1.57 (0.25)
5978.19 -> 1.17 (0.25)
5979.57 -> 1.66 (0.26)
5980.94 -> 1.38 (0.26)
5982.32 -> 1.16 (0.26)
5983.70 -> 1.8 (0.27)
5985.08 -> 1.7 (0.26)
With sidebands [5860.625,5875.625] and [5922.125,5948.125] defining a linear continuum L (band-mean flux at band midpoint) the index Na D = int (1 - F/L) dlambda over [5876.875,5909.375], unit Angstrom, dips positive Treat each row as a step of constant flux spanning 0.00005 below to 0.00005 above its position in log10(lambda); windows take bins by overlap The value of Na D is 2.0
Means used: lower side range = 1.64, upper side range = 1.62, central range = 1.54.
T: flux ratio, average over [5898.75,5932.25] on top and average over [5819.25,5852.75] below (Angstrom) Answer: 1.04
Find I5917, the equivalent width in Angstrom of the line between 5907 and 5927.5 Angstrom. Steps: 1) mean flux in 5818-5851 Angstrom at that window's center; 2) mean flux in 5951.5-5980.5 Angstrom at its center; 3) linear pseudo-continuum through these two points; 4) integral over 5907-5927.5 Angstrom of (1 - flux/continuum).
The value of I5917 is -2.3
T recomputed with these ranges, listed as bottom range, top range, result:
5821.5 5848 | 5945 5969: 0.94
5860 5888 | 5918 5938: 1.03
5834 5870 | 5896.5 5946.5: 1.05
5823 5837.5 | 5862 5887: 0.93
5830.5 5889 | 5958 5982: 0.98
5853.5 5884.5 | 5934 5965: 0.96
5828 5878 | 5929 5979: 0.95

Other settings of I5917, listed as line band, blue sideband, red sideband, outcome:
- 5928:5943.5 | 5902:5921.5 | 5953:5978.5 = 0.5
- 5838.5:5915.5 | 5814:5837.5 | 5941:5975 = 4.2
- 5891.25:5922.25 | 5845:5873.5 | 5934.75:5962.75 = -0.9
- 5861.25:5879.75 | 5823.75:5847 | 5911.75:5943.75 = -0.6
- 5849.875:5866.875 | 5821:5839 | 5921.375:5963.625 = 1.9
